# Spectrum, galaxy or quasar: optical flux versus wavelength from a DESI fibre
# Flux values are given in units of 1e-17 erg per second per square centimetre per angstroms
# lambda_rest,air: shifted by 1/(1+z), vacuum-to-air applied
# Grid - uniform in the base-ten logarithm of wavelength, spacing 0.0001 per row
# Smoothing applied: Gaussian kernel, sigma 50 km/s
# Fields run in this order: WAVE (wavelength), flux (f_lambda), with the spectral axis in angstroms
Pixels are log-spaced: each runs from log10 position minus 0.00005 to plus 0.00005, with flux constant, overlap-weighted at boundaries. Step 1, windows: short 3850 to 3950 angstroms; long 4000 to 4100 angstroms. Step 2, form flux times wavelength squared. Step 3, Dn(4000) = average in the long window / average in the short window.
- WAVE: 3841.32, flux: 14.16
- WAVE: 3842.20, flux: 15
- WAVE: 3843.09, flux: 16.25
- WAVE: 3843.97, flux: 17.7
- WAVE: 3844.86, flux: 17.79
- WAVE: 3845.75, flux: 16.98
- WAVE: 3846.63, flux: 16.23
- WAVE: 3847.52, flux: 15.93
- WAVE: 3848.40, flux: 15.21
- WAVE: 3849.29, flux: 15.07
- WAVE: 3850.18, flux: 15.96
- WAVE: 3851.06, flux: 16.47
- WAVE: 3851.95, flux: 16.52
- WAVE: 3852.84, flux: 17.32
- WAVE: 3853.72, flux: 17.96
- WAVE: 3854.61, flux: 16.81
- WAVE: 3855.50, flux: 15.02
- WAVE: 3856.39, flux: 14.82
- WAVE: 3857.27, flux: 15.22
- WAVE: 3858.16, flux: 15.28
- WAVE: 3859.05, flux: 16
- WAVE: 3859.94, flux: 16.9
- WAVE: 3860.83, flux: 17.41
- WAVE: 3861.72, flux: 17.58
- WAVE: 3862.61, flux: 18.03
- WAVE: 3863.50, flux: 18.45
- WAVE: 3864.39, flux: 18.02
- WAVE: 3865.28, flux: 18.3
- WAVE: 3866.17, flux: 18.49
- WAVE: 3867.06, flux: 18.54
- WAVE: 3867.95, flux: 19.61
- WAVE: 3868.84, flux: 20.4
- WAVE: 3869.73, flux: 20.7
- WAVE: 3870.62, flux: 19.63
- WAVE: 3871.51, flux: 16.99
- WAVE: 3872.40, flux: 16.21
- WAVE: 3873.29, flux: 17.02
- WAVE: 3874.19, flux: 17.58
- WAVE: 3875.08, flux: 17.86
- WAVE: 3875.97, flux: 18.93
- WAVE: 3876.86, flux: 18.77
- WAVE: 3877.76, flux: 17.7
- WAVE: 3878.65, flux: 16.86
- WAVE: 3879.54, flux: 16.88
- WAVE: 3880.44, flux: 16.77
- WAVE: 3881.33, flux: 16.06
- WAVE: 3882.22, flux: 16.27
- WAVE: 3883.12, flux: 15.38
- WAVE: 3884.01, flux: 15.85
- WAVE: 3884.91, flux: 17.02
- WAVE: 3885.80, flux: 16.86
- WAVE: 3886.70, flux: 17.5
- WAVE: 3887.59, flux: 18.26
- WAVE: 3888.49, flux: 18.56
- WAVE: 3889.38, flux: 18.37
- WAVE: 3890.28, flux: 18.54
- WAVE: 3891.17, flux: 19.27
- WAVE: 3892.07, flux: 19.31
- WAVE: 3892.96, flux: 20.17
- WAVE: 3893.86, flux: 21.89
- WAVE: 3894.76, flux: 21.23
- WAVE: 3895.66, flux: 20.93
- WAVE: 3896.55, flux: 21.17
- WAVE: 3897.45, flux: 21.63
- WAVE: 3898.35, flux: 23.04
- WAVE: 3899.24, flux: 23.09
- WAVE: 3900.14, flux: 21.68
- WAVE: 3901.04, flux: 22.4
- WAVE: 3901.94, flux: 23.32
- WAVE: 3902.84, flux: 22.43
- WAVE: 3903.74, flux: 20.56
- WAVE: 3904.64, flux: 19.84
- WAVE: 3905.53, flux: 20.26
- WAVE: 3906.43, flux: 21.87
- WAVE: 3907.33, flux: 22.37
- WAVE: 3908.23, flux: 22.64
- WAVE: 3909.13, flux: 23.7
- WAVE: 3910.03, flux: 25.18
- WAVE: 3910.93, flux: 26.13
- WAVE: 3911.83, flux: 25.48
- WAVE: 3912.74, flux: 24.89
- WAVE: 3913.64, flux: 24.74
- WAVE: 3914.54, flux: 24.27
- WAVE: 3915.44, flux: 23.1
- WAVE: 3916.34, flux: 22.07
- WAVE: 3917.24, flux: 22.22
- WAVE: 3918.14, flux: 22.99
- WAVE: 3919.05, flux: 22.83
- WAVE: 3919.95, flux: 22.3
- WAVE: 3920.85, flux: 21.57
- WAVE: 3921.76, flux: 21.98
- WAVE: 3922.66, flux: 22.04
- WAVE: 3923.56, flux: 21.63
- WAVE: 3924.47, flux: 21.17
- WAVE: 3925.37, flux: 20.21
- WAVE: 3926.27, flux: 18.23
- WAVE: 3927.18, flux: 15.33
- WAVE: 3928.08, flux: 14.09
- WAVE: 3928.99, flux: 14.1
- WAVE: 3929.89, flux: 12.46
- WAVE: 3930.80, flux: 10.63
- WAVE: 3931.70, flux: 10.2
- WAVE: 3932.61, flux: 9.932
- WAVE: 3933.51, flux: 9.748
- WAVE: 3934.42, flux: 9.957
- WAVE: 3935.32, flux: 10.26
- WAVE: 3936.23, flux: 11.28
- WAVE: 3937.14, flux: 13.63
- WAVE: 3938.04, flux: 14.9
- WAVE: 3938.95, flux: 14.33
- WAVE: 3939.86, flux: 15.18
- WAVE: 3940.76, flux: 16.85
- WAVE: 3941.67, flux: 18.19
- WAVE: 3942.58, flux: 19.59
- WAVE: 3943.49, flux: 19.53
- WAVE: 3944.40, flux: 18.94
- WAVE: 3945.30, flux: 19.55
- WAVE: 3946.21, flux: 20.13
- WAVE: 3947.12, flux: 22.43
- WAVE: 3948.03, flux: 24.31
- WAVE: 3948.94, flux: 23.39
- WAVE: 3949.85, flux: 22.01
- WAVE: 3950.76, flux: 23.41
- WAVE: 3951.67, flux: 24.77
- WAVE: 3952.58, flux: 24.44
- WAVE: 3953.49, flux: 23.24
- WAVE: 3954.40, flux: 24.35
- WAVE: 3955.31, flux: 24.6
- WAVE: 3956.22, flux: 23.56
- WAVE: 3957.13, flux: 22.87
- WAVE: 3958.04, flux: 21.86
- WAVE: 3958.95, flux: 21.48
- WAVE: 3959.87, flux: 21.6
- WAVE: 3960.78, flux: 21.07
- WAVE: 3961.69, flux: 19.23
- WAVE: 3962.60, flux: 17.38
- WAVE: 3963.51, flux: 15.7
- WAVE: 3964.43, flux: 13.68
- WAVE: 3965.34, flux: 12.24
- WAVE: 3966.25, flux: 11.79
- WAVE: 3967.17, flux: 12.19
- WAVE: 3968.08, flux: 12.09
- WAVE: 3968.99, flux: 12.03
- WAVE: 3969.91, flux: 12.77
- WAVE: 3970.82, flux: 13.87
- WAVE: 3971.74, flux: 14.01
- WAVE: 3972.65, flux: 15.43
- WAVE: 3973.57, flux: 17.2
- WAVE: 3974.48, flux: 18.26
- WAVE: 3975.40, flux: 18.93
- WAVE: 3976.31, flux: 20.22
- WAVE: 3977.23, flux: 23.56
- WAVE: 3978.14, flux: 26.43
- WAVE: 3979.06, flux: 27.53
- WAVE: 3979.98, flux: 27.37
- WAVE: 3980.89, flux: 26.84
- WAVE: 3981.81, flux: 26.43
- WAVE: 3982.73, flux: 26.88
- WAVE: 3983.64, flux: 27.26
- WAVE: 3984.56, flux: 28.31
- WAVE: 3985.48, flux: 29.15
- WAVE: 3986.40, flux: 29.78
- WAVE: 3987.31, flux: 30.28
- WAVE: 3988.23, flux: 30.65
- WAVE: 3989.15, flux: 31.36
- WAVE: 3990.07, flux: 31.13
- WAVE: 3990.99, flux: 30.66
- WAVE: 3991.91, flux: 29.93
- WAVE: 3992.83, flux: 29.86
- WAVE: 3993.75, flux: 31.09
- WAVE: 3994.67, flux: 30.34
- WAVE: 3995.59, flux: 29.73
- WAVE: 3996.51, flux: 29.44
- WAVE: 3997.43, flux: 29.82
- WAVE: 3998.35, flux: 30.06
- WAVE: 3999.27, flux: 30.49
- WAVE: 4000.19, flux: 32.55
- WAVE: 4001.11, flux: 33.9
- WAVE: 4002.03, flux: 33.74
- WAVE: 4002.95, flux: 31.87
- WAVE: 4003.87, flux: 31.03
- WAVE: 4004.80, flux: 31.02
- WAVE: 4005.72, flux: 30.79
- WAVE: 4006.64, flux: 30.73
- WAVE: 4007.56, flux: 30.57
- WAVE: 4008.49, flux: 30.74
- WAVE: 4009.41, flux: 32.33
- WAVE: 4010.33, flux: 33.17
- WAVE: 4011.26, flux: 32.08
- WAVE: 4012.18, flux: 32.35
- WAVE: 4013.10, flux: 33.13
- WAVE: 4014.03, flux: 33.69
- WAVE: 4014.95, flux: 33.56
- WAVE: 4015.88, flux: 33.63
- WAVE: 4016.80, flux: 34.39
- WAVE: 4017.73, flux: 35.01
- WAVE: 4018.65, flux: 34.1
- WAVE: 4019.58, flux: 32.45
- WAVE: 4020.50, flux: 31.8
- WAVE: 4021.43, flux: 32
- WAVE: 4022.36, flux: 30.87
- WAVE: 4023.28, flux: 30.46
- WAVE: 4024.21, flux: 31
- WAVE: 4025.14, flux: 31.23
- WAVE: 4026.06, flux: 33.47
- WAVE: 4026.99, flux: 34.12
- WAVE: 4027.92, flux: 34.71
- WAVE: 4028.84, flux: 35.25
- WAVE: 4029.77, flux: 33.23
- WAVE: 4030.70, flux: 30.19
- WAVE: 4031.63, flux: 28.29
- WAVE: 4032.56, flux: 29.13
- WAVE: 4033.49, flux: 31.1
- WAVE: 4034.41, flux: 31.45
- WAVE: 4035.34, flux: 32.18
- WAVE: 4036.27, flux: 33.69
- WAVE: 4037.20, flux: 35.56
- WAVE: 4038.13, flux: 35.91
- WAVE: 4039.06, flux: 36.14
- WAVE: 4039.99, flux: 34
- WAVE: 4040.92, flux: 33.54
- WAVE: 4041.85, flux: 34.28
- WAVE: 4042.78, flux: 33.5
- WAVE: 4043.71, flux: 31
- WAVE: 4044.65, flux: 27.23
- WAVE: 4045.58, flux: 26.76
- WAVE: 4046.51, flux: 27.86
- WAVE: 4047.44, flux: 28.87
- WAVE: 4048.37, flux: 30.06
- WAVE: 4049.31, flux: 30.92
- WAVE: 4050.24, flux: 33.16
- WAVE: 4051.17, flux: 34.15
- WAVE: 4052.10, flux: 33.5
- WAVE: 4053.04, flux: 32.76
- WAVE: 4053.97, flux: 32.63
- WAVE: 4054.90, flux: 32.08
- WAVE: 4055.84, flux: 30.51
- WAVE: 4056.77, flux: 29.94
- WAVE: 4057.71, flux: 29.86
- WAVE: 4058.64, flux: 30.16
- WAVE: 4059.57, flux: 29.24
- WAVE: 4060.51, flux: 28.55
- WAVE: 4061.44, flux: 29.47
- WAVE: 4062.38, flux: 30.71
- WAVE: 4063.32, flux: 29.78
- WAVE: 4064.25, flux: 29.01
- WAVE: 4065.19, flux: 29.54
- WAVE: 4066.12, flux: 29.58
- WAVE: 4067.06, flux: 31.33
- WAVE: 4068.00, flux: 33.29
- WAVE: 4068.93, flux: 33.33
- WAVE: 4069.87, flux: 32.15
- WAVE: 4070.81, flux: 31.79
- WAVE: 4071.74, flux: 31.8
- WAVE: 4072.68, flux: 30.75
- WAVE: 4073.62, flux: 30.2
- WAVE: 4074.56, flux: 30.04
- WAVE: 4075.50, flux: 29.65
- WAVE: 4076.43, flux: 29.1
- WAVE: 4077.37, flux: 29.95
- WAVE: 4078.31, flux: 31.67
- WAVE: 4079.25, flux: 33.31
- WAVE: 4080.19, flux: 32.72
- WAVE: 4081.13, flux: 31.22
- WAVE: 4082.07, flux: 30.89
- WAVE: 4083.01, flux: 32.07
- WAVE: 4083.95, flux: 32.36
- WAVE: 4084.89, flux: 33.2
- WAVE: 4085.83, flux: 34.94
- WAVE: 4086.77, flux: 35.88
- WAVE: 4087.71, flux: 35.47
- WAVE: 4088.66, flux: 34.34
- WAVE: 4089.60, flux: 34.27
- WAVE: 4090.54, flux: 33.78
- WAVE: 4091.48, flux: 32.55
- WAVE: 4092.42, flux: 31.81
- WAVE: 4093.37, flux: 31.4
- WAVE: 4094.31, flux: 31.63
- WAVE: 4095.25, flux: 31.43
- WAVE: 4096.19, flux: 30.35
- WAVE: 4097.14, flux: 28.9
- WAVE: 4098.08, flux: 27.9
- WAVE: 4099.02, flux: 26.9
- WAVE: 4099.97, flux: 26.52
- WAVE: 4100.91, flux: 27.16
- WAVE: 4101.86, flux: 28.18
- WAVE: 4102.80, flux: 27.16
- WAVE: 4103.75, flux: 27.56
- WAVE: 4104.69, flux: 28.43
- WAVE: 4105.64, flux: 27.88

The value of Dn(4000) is 1.83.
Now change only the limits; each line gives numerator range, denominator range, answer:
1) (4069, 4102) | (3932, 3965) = 1.79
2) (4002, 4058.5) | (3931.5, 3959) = 1.79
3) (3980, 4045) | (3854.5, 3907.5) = 1.80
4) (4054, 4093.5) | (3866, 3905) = 1.82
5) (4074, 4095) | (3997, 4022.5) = 1.04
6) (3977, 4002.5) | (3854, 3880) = 1.79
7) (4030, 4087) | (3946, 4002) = 1.38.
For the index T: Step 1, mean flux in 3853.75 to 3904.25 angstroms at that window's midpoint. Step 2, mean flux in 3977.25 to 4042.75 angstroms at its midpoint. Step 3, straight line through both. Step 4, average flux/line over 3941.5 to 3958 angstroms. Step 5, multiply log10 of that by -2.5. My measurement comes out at 0.15 mag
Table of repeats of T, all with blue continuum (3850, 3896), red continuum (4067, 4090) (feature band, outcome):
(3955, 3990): 0.17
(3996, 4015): -0.17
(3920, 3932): 0.22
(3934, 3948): 0.34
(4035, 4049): -0.08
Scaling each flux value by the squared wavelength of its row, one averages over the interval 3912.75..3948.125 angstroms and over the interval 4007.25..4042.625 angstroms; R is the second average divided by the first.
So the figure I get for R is 1.9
